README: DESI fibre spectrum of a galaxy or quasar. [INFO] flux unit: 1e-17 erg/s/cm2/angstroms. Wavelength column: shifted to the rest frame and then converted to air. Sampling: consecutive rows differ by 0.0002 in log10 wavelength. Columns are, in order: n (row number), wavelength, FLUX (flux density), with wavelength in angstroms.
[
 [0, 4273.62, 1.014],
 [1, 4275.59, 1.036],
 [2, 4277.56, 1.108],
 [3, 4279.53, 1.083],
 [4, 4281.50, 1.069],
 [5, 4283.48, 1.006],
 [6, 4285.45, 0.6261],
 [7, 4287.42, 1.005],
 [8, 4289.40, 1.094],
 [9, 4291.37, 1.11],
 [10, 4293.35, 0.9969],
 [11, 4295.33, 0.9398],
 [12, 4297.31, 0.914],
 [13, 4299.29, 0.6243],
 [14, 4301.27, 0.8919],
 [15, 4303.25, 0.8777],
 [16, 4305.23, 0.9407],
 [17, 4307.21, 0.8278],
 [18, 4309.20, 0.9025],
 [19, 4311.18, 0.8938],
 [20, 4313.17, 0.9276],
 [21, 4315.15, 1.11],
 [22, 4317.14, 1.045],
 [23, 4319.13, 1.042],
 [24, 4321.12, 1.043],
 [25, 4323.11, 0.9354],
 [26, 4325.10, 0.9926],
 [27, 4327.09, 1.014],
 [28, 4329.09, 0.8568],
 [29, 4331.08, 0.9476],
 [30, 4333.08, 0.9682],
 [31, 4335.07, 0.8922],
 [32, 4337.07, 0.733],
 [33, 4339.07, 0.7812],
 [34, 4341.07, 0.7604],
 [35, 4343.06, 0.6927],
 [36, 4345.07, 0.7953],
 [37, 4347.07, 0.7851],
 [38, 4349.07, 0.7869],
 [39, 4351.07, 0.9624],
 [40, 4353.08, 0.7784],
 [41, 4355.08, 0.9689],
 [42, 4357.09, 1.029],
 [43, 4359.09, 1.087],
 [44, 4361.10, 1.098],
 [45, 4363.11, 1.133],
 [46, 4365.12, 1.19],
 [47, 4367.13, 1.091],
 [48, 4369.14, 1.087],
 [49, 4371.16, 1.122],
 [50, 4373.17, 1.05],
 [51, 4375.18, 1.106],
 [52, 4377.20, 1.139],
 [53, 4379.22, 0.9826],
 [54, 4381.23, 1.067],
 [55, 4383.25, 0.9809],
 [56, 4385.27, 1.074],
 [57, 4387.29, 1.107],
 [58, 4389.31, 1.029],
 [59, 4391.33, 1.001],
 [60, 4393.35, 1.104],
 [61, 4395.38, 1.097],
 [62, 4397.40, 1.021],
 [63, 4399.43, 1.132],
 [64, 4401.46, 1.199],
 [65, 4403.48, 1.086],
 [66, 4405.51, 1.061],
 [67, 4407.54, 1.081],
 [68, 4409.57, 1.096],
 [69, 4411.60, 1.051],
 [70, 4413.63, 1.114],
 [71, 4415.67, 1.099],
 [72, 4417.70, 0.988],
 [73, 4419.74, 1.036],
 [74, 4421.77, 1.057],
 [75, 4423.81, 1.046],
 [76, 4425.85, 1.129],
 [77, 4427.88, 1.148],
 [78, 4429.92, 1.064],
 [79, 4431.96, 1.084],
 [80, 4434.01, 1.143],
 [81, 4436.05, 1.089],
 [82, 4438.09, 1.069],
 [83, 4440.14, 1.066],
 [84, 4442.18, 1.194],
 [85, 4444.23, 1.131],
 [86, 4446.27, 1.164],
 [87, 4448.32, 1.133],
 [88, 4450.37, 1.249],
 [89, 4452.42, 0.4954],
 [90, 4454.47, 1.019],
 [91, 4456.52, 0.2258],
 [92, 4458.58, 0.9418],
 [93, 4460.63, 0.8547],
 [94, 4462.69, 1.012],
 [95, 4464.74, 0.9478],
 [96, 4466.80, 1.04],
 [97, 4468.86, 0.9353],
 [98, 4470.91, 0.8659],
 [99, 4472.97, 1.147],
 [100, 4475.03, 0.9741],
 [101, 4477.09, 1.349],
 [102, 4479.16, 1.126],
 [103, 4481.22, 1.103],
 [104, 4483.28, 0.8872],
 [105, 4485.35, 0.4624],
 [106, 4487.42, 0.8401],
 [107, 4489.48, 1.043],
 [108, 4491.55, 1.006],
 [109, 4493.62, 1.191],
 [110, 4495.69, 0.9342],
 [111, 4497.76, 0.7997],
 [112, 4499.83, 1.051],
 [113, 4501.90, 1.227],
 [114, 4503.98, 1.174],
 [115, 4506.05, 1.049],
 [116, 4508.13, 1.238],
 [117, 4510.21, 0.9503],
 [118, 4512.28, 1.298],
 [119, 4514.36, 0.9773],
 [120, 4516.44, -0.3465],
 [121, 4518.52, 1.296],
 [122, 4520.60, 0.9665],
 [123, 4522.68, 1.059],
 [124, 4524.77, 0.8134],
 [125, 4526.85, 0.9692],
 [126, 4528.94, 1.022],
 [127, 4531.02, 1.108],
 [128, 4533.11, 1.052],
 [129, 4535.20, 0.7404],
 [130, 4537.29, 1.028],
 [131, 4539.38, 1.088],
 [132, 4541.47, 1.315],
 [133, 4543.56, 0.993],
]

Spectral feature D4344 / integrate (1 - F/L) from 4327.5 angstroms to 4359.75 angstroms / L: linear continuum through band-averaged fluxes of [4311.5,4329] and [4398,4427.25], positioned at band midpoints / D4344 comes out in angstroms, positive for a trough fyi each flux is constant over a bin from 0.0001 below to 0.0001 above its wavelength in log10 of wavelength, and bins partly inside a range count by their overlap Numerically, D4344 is 5.0 angstroms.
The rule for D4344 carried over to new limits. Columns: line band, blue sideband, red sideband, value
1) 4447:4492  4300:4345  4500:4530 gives 1.1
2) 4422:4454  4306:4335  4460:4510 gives -2.6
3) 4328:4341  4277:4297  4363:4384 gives 2.3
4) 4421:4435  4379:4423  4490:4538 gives -0.7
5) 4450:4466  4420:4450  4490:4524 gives 3.6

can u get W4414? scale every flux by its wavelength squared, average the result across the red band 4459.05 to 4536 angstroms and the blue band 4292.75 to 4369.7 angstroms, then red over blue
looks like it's 1.13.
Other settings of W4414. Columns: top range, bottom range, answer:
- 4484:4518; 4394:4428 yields 0.90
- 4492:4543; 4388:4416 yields 0.97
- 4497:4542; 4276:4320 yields 1.15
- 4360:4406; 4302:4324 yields 1.17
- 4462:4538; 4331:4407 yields 1.04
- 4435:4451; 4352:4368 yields 1.13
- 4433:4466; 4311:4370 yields 1.09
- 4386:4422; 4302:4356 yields 1.24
